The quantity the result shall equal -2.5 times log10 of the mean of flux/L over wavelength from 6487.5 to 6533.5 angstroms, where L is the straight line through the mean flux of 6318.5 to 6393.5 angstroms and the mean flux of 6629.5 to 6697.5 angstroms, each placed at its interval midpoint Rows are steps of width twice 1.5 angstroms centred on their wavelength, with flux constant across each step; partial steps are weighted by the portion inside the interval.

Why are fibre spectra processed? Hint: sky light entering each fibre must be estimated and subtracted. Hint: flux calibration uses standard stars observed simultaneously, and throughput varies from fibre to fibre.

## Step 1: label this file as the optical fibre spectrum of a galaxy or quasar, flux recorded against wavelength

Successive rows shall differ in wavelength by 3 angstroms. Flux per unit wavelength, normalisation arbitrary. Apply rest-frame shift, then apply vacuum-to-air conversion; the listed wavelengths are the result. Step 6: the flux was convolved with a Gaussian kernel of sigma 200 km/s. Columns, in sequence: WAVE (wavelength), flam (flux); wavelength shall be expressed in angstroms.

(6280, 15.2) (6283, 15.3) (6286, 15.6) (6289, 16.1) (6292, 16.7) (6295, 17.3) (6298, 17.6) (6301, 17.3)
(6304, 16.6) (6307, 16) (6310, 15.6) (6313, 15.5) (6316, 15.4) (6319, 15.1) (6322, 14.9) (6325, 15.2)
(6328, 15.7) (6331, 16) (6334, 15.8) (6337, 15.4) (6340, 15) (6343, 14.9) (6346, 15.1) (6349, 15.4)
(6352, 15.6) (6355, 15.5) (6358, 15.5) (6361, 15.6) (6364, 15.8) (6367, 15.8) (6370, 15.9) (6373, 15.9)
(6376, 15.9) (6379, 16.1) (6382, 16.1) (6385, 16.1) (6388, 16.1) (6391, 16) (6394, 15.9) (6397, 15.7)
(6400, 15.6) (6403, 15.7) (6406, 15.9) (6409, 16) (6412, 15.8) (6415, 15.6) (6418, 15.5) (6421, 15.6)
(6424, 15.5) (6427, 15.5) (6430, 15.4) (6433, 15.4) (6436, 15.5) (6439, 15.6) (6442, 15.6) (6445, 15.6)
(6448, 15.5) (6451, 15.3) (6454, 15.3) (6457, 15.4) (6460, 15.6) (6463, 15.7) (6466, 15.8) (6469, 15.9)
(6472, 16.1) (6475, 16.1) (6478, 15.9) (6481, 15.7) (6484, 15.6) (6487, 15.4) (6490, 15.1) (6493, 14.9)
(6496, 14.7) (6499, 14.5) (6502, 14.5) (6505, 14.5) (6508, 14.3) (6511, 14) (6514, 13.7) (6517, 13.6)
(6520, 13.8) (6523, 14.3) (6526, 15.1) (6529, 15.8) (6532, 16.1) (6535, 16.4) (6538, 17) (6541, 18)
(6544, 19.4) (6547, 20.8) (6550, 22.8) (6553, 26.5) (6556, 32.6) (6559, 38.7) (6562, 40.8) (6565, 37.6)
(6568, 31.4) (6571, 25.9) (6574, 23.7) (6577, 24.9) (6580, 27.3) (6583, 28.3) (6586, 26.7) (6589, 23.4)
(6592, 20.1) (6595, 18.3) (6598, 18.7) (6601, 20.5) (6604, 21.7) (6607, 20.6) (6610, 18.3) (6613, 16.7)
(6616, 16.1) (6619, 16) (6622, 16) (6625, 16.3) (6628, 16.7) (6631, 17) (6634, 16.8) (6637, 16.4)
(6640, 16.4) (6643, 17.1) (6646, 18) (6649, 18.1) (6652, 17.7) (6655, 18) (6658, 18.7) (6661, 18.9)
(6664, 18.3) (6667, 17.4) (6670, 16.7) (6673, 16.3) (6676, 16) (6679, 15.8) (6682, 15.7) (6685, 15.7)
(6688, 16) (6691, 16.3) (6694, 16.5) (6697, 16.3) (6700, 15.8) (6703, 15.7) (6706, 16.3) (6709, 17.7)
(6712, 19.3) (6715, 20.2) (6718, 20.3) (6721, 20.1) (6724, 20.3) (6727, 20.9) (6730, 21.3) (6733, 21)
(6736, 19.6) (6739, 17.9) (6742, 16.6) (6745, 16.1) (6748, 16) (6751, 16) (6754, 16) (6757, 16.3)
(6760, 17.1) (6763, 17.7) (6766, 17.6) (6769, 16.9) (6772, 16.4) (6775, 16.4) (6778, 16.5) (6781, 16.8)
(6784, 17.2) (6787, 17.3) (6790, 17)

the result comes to 0.119 mag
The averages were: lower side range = 15.6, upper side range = 17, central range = 14.6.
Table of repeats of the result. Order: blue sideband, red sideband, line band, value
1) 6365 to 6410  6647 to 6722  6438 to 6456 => 0.05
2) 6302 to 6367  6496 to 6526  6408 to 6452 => -0.05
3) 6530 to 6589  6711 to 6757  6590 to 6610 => 0.21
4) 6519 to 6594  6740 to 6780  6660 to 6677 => 0.16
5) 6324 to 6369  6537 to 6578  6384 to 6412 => 0.16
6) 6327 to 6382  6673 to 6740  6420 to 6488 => 0.04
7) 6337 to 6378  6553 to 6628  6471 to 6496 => 0.28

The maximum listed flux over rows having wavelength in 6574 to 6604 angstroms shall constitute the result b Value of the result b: 28.3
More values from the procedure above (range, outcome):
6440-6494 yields 16.1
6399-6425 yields 16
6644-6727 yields 20.9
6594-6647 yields 21.7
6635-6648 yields 18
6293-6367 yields 17.6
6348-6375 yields 15.9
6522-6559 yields 38.7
